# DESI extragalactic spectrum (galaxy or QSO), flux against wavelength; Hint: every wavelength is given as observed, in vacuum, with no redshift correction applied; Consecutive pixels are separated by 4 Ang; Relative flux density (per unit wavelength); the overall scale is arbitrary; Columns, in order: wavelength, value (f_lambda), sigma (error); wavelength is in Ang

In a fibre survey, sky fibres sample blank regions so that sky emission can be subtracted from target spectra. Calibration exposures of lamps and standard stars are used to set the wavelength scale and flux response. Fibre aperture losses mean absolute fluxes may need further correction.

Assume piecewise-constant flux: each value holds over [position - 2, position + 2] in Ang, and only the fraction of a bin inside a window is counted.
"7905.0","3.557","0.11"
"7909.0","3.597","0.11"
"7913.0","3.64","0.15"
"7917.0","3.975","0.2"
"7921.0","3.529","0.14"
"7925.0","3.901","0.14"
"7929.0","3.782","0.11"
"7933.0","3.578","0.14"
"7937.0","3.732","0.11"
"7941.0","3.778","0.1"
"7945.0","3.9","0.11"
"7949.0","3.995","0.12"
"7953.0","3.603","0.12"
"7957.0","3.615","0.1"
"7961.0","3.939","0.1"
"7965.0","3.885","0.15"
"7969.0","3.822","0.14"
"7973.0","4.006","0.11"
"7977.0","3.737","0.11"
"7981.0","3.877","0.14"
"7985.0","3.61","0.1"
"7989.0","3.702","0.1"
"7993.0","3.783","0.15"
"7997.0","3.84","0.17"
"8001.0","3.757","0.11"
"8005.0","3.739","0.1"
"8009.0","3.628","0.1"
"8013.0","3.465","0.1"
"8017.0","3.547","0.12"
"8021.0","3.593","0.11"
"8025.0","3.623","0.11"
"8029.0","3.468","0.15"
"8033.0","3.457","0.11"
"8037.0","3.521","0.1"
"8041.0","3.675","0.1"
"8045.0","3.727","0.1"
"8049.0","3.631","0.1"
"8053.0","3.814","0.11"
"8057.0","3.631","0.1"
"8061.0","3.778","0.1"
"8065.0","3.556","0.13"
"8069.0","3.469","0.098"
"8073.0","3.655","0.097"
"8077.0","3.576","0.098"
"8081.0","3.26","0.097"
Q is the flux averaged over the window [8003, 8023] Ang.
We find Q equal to 3.59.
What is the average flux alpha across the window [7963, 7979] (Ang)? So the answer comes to 3.86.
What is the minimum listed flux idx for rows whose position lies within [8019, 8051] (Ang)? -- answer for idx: 3.457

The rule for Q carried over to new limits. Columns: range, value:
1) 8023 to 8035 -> 3.52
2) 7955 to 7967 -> 3.81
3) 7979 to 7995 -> 3.74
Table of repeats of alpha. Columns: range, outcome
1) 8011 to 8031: 3.54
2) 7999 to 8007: 3.75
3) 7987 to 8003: 3.77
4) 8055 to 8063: 3.7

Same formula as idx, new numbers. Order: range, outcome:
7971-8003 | 3.61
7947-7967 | 3.603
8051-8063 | 3.631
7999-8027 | 3.465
